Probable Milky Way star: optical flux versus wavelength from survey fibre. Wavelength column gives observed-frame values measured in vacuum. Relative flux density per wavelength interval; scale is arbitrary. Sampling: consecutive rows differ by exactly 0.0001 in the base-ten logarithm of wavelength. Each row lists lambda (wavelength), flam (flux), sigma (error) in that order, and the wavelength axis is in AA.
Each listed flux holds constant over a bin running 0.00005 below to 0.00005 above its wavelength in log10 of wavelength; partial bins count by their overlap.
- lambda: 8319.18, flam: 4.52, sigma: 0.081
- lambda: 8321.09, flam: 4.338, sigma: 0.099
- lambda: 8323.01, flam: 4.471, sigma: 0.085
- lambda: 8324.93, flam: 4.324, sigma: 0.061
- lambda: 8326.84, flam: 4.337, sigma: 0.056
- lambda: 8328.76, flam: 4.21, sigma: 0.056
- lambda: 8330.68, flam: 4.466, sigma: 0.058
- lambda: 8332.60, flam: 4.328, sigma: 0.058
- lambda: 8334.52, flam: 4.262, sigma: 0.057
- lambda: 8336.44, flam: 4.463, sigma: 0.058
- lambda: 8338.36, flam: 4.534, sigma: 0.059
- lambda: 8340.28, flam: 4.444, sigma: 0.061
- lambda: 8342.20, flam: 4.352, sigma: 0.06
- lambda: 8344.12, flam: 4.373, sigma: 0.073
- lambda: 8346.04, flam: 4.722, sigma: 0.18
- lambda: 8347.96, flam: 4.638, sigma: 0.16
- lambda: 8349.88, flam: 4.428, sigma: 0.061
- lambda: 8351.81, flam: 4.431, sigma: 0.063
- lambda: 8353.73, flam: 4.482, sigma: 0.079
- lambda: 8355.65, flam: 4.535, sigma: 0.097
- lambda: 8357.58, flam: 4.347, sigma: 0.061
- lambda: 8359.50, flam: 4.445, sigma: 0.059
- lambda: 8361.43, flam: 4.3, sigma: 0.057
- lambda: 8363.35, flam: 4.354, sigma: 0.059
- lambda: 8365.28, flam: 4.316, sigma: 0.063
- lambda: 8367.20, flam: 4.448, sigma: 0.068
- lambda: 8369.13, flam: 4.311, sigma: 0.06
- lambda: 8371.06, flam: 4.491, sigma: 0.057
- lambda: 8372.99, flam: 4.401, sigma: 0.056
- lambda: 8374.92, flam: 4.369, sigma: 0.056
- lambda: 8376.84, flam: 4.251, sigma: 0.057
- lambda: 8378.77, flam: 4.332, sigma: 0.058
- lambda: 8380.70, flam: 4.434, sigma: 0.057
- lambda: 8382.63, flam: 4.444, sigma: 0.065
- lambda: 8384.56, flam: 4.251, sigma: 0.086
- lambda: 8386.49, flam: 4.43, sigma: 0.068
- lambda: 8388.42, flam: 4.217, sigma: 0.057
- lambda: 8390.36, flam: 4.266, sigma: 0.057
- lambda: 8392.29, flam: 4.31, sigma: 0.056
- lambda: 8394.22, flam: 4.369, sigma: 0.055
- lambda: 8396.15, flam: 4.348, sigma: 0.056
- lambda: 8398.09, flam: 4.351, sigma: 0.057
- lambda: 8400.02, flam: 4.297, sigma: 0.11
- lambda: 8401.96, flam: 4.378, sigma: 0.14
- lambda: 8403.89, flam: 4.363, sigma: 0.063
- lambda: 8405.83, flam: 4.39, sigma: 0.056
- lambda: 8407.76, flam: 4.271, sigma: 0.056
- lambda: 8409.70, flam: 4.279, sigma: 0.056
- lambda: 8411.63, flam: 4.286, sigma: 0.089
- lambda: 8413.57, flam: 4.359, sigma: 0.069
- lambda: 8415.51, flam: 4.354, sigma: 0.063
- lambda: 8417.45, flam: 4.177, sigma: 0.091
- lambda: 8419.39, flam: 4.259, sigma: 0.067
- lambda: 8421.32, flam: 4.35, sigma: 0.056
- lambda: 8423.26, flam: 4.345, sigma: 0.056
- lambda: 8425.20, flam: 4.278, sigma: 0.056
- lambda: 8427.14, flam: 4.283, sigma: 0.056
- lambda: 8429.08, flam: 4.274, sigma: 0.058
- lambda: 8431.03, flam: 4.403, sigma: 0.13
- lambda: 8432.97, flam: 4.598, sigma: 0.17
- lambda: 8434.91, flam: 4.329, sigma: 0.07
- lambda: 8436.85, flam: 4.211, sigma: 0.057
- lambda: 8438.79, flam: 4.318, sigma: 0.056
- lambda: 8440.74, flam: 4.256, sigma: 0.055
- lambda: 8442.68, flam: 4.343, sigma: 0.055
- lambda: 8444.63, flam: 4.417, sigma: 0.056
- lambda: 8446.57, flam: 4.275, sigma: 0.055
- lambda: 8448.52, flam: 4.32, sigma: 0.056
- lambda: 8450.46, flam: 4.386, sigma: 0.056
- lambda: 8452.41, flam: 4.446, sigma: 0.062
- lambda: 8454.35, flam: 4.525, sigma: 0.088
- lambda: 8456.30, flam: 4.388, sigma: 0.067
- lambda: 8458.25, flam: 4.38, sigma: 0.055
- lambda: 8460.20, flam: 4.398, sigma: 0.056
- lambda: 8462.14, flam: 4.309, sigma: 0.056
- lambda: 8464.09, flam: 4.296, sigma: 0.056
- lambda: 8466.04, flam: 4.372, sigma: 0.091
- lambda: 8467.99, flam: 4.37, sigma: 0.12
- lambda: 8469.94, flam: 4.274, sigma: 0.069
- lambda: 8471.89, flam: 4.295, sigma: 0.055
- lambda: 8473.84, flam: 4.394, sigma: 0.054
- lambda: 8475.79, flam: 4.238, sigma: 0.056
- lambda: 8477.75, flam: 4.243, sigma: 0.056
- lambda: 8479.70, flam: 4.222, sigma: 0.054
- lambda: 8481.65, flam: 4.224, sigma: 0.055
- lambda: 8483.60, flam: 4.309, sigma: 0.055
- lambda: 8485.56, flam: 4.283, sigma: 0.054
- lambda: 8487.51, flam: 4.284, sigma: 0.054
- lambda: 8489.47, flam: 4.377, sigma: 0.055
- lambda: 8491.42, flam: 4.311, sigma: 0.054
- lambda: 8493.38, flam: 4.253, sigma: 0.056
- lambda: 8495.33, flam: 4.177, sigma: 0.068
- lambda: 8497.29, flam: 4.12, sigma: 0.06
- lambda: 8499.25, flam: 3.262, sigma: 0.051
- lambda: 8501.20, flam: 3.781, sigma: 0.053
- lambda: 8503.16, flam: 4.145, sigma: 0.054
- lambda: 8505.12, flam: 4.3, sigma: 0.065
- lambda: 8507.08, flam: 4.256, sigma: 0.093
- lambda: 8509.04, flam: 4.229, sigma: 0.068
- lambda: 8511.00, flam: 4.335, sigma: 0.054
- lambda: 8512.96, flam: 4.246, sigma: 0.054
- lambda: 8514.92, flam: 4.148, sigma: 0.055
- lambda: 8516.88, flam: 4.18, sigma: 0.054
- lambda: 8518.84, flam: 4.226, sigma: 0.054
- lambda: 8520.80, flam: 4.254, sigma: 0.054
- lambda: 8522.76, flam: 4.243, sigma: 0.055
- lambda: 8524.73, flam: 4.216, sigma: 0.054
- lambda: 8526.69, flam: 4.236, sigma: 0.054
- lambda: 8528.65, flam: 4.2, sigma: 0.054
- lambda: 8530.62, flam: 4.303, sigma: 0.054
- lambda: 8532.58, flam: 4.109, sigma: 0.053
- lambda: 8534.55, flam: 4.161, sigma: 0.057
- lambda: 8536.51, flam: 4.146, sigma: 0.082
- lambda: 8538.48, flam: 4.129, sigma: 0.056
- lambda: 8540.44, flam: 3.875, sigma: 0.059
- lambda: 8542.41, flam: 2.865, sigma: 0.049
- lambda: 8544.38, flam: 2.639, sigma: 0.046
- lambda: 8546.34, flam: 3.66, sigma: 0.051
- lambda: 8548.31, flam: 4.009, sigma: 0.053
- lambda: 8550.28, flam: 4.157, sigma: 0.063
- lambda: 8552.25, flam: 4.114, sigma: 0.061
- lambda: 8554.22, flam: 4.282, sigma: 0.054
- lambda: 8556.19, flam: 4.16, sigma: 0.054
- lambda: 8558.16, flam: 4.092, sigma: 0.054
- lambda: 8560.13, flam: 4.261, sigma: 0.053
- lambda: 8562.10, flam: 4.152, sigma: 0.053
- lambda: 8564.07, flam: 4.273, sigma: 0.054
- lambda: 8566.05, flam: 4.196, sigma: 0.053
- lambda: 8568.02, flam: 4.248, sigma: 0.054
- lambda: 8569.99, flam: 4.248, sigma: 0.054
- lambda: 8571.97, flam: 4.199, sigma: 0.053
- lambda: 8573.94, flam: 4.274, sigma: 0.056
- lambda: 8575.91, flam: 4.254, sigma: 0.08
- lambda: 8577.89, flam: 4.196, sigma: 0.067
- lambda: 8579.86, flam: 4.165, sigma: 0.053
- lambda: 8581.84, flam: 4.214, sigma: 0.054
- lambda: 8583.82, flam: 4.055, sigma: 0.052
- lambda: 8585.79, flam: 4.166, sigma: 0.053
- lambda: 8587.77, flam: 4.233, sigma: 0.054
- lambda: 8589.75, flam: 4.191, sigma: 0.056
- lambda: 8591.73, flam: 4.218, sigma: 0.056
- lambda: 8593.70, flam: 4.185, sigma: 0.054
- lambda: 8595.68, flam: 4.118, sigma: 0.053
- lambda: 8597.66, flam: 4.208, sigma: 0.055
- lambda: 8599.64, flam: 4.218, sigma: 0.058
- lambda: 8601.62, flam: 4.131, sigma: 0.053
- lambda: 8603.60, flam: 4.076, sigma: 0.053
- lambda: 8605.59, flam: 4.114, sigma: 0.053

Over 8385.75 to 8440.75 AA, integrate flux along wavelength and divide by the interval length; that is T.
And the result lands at 4.32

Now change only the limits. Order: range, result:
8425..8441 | 4.33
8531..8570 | 3.99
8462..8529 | 4.22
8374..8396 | 4.34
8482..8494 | 4.3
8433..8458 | 4.36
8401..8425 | 4.32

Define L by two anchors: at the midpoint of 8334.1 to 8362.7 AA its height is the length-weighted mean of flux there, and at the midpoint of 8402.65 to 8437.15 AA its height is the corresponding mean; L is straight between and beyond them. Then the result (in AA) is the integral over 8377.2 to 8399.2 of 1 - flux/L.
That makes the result 0.2 AA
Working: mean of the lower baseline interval 4.45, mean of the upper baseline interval 4.33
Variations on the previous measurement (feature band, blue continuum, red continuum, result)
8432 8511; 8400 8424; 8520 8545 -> -2.4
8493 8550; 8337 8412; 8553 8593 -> 3.1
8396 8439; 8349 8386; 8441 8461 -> 0.6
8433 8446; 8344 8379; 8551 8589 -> 0.0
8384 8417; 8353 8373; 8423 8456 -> 0.4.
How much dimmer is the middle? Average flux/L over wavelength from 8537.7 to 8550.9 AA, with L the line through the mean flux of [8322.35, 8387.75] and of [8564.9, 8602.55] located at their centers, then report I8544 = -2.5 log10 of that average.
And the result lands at 0.18 mag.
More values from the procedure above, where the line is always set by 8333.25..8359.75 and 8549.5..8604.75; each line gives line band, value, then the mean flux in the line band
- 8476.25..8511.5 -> 0.03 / 4.17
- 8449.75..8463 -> -0.02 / 4.41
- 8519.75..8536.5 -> 0.01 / 4.21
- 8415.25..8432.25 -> 0.02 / 4.3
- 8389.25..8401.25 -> 0.02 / 4.32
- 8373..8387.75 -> 0.01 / 4.36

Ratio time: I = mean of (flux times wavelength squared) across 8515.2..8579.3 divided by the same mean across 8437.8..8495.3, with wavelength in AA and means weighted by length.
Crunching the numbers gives 0.96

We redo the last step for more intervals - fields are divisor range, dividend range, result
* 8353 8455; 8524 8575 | 0.96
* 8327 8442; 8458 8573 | 0.98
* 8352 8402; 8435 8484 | 1.01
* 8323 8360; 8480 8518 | 0.98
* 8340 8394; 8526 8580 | 0.96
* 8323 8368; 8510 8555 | 0.95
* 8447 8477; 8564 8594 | 0.99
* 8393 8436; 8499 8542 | 0.98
